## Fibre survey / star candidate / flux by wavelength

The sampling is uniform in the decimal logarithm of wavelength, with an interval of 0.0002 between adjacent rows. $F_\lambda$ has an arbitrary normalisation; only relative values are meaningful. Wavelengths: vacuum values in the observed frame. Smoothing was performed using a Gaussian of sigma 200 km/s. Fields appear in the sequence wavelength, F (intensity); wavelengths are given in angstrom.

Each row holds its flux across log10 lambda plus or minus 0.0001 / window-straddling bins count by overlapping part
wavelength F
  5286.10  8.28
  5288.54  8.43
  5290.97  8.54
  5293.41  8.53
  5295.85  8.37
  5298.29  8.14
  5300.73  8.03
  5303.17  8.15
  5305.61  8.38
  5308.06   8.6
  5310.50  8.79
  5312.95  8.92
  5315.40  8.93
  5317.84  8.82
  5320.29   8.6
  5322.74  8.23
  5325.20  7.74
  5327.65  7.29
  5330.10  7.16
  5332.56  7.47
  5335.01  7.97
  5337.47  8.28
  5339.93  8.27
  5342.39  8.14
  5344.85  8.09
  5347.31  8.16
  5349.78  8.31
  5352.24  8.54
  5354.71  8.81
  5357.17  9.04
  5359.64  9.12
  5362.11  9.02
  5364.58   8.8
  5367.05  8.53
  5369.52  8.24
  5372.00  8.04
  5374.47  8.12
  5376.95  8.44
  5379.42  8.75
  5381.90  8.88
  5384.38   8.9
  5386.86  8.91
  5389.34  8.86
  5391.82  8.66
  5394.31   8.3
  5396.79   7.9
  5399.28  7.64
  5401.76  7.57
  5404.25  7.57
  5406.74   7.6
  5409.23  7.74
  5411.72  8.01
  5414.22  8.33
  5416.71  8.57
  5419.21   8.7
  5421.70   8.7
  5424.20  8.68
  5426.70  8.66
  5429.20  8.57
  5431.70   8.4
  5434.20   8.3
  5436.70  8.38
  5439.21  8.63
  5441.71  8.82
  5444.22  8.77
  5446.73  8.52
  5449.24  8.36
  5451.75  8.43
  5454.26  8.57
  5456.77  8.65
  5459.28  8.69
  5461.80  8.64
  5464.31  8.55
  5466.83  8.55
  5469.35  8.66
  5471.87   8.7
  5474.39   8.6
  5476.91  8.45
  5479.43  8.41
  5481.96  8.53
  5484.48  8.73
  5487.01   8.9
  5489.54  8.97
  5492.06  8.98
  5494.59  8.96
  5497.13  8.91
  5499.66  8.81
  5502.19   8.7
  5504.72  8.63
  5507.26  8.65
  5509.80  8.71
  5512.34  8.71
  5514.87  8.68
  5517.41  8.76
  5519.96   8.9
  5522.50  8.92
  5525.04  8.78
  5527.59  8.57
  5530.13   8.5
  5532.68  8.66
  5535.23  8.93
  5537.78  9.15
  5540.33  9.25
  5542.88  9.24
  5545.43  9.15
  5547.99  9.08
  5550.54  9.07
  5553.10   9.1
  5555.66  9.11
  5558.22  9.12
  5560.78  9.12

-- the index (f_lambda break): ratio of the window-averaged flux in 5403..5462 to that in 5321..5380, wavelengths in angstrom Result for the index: 1.0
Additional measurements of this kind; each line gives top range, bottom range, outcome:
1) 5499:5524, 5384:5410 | 1.08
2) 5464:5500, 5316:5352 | 1.08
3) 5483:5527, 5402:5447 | 1.05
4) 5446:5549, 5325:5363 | 1.06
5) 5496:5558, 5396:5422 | 1.11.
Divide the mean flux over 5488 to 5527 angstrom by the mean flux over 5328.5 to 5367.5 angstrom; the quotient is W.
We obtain 1.05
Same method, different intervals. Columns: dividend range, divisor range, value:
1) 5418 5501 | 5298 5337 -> 1.05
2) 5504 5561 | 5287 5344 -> 1.08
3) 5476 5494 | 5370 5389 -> 1.02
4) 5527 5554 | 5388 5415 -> 1.12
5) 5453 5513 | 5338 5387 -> 1.02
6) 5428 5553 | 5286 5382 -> 1.04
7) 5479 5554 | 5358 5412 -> 1.06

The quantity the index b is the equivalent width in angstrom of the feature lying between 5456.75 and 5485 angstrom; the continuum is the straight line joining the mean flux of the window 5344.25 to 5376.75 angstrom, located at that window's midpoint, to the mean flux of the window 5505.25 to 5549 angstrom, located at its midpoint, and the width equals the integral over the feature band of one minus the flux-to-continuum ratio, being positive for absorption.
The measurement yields 0.5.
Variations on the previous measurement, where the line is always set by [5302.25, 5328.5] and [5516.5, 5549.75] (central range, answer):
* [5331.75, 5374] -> 0.5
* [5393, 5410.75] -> 1.8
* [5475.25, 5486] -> 0.3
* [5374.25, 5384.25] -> -0.1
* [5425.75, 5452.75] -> 0.5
